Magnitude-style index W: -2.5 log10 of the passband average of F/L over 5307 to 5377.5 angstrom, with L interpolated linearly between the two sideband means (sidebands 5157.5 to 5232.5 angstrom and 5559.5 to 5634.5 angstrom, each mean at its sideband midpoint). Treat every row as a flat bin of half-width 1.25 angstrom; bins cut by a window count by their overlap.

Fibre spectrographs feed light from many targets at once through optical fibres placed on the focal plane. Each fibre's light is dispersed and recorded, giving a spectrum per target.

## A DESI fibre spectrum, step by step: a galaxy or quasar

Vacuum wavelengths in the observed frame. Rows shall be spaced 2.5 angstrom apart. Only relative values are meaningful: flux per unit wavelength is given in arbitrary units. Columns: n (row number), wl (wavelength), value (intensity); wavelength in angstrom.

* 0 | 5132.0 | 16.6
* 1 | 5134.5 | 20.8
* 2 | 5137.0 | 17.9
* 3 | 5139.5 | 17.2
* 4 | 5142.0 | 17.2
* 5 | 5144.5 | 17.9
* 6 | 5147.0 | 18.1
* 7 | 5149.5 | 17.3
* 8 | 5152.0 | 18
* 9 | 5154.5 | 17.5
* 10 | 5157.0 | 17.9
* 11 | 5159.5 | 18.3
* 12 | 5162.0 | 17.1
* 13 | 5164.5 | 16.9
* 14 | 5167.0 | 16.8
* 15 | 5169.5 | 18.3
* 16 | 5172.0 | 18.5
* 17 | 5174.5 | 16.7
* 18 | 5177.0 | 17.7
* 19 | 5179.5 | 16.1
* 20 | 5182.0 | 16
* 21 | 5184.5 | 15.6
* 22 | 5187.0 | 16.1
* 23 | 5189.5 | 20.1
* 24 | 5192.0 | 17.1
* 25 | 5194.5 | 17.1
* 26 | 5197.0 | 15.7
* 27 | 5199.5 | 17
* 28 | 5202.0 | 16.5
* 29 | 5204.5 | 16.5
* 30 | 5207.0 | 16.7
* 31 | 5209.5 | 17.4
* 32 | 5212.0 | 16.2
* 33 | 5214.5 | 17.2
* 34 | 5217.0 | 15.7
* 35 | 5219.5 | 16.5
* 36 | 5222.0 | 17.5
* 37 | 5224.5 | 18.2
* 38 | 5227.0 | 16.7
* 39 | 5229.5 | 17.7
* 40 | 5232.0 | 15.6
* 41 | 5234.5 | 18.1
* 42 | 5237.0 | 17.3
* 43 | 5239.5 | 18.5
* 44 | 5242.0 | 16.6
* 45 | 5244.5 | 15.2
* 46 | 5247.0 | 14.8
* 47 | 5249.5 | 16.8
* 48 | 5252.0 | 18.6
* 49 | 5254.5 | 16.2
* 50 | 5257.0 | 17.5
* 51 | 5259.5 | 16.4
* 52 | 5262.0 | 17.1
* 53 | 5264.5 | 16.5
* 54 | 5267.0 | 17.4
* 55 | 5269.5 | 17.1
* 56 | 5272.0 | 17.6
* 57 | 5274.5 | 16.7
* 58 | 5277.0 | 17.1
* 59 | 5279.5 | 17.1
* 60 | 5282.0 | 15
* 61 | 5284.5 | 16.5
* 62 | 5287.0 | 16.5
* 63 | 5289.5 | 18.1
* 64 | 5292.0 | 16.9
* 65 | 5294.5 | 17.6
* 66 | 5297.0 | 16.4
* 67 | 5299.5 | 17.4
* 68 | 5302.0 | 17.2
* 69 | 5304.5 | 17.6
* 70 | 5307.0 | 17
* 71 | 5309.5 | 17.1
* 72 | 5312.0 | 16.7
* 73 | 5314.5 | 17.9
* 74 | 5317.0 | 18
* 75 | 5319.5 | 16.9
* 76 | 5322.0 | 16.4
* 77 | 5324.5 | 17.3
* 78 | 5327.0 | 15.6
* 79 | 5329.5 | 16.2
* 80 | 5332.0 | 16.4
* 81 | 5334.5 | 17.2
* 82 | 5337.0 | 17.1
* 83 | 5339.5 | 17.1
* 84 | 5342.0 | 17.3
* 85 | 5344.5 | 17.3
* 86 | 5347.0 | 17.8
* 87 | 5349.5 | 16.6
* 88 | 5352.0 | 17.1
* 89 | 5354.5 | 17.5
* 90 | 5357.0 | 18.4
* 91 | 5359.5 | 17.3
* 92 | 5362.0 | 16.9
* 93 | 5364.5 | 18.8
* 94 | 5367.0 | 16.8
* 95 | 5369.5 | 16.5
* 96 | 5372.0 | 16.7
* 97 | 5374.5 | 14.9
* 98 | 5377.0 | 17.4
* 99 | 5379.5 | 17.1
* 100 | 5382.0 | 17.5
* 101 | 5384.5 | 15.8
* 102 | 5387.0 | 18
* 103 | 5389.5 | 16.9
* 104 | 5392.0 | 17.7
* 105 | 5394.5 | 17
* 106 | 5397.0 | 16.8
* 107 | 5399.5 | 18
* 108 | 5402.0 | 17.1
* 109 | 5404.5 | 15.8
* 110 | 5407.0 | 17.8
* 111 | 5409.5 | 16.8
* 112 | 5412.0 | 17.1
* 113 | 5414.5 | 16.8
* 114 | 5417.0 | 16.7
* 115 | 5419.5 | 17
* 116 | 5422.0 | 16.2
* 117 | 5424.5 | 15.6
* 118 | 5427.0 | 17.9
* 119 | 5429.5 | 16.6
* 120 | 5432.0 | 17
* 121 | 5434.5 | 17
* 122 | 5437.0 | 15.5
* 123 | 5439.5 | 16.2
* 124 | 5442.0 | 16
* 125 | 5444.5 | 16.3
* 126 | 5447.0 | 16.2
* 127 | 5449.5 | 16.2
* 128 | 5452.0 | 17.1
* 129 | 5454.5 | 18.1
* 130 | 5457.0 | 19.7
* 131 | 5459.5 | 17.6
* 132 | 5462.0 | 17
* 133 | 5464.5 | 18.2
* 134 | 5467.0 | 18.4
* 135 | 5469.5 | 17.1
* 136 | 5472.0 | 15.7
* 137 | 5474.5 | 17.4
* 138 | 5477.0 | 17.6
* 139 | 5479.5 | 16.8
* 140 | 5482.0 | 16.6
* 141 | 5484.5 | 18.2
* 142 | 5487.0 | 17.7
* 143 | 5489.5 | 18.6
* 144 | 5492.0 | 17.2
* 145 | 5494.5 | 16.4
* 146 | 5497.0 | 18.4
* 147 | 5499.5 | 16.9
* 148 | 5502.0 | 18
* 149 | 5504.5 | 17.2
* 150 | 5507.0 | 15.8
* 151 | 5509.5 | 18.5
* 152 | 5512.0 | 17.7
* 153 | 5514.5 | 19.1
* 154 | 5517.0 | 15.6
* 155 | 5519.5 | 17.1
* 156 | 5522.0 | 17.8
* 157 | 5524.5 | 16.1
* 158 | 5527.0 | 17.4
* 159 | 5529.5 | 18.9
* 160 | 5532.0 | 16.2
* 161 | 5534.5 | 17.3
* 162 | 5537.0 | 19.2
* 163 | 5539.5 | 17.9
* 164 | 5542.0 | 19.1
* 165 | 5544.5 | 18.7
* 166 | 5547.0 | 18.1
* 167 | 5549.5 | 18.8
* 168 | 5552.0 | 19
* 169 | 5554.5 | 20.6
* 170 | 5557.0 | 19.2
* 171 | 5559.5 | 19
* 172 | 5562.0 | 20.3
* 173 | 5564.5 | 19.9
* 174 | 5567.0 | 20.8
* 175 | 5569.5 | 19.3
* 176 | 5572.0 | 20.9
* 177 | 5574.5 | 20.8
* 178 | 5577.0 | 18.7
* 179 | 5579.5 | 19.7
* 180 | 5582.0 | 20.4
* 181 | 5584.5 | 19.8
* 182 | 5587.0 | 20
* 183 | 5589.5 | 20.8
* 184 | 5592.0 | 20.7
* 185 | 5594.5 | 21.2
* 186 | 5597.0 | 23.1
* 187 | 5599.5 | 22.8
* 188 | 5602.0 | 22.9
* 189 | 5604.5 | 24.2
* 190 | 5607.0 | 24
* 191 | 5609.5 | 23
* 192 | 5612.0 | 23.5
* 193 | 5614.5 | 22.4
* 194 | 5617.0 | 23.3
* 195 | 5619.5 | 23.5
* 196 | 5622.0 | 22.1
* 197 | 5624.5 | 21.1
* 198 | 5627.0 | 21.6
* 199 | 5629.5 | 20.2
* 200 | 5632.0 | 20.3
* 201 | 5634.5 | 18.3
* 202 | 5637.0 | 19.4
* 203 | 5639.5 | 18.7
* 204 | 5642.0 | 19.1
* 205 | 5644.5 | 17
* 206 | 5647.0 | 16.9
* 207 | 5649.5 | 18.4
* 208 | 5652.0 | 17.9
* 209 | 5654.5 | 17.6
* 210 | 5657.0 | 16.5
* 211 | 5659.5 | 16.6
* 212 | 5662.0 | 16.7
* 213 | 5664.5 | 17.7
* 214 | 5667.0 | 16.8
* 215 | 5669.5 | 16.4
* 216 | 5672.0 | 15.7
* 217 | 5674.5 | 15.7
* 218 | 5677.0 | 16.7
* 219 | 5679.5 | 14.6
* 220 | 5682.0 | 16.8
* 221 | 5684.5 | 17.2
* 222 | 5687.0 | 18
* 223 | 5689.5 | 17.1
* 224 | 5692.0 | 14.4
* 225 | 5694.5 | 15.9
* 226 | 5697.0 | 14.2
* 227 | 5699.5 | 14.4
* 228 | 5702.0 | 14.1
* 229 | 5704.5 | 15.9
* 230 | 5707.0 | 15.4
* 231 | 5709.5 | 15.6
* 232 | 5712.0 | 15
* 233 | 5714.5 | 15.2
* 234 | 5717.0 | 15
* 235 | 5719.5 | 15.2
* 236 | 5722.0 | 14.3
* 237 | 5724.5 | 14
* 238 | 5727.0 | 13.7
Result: 0.095 mag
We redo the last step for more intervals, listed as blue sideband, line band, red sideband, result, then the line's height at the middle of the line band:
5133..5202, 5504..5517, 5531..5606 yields 0.13 mag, 19.6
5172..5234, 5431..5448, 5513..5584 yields 0.12 mag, 18.2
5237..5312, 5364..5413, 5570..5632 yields 0.10 mag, 18.6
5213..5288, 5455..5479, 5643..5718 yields -0.07 mag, 16.5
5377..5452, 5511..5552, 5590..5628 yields 0.14 mag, 20.3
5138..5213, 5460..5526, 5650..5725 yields -0.06 mag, 16.4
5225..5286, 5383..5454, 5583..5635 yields 0.15 mag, 19.2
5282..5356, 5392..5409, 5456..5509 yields 0.01 mag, 17.2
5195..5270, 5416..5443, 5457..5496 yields 0.05 mag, 17.3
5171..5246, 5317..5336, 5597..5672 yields 0.07 mag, 17.8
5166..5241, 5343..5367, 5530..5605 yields 0.05 mag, 18.2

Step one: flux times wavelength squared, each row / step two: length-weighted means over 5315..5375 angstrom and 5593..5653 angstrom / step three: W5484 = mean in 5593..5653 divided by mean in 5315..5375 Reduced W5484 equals 1.37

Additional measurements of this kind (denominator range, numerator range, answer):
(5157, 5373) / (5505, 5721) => 1.24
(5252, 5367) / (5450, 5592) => 1.16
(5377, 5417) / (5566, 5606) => 1.32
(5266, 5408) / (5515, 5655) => 1.28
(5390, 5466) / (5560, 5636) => 1.33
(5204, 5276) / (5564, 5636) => 1.44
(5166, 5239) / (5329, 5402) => 1.07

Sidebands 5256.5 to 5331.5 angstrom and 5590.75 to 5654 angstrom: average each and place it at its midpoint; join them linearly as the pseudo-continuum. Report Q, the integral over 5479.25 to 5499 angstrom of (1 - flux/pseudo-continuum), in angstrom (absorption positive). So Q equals 1.9 angstrom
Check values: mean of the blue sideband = 16.9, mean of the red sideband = 21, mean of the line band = 17.5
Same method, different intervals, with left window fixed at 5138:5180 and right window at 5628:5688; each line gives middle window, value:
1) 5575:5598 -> -3.92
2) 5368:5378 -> 0.66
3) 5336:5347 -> 0.15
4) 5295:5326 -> 0.63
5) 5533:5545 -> -0.61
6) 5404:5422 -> 0.67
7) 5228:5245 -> 0.43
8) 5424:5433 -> 0.33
